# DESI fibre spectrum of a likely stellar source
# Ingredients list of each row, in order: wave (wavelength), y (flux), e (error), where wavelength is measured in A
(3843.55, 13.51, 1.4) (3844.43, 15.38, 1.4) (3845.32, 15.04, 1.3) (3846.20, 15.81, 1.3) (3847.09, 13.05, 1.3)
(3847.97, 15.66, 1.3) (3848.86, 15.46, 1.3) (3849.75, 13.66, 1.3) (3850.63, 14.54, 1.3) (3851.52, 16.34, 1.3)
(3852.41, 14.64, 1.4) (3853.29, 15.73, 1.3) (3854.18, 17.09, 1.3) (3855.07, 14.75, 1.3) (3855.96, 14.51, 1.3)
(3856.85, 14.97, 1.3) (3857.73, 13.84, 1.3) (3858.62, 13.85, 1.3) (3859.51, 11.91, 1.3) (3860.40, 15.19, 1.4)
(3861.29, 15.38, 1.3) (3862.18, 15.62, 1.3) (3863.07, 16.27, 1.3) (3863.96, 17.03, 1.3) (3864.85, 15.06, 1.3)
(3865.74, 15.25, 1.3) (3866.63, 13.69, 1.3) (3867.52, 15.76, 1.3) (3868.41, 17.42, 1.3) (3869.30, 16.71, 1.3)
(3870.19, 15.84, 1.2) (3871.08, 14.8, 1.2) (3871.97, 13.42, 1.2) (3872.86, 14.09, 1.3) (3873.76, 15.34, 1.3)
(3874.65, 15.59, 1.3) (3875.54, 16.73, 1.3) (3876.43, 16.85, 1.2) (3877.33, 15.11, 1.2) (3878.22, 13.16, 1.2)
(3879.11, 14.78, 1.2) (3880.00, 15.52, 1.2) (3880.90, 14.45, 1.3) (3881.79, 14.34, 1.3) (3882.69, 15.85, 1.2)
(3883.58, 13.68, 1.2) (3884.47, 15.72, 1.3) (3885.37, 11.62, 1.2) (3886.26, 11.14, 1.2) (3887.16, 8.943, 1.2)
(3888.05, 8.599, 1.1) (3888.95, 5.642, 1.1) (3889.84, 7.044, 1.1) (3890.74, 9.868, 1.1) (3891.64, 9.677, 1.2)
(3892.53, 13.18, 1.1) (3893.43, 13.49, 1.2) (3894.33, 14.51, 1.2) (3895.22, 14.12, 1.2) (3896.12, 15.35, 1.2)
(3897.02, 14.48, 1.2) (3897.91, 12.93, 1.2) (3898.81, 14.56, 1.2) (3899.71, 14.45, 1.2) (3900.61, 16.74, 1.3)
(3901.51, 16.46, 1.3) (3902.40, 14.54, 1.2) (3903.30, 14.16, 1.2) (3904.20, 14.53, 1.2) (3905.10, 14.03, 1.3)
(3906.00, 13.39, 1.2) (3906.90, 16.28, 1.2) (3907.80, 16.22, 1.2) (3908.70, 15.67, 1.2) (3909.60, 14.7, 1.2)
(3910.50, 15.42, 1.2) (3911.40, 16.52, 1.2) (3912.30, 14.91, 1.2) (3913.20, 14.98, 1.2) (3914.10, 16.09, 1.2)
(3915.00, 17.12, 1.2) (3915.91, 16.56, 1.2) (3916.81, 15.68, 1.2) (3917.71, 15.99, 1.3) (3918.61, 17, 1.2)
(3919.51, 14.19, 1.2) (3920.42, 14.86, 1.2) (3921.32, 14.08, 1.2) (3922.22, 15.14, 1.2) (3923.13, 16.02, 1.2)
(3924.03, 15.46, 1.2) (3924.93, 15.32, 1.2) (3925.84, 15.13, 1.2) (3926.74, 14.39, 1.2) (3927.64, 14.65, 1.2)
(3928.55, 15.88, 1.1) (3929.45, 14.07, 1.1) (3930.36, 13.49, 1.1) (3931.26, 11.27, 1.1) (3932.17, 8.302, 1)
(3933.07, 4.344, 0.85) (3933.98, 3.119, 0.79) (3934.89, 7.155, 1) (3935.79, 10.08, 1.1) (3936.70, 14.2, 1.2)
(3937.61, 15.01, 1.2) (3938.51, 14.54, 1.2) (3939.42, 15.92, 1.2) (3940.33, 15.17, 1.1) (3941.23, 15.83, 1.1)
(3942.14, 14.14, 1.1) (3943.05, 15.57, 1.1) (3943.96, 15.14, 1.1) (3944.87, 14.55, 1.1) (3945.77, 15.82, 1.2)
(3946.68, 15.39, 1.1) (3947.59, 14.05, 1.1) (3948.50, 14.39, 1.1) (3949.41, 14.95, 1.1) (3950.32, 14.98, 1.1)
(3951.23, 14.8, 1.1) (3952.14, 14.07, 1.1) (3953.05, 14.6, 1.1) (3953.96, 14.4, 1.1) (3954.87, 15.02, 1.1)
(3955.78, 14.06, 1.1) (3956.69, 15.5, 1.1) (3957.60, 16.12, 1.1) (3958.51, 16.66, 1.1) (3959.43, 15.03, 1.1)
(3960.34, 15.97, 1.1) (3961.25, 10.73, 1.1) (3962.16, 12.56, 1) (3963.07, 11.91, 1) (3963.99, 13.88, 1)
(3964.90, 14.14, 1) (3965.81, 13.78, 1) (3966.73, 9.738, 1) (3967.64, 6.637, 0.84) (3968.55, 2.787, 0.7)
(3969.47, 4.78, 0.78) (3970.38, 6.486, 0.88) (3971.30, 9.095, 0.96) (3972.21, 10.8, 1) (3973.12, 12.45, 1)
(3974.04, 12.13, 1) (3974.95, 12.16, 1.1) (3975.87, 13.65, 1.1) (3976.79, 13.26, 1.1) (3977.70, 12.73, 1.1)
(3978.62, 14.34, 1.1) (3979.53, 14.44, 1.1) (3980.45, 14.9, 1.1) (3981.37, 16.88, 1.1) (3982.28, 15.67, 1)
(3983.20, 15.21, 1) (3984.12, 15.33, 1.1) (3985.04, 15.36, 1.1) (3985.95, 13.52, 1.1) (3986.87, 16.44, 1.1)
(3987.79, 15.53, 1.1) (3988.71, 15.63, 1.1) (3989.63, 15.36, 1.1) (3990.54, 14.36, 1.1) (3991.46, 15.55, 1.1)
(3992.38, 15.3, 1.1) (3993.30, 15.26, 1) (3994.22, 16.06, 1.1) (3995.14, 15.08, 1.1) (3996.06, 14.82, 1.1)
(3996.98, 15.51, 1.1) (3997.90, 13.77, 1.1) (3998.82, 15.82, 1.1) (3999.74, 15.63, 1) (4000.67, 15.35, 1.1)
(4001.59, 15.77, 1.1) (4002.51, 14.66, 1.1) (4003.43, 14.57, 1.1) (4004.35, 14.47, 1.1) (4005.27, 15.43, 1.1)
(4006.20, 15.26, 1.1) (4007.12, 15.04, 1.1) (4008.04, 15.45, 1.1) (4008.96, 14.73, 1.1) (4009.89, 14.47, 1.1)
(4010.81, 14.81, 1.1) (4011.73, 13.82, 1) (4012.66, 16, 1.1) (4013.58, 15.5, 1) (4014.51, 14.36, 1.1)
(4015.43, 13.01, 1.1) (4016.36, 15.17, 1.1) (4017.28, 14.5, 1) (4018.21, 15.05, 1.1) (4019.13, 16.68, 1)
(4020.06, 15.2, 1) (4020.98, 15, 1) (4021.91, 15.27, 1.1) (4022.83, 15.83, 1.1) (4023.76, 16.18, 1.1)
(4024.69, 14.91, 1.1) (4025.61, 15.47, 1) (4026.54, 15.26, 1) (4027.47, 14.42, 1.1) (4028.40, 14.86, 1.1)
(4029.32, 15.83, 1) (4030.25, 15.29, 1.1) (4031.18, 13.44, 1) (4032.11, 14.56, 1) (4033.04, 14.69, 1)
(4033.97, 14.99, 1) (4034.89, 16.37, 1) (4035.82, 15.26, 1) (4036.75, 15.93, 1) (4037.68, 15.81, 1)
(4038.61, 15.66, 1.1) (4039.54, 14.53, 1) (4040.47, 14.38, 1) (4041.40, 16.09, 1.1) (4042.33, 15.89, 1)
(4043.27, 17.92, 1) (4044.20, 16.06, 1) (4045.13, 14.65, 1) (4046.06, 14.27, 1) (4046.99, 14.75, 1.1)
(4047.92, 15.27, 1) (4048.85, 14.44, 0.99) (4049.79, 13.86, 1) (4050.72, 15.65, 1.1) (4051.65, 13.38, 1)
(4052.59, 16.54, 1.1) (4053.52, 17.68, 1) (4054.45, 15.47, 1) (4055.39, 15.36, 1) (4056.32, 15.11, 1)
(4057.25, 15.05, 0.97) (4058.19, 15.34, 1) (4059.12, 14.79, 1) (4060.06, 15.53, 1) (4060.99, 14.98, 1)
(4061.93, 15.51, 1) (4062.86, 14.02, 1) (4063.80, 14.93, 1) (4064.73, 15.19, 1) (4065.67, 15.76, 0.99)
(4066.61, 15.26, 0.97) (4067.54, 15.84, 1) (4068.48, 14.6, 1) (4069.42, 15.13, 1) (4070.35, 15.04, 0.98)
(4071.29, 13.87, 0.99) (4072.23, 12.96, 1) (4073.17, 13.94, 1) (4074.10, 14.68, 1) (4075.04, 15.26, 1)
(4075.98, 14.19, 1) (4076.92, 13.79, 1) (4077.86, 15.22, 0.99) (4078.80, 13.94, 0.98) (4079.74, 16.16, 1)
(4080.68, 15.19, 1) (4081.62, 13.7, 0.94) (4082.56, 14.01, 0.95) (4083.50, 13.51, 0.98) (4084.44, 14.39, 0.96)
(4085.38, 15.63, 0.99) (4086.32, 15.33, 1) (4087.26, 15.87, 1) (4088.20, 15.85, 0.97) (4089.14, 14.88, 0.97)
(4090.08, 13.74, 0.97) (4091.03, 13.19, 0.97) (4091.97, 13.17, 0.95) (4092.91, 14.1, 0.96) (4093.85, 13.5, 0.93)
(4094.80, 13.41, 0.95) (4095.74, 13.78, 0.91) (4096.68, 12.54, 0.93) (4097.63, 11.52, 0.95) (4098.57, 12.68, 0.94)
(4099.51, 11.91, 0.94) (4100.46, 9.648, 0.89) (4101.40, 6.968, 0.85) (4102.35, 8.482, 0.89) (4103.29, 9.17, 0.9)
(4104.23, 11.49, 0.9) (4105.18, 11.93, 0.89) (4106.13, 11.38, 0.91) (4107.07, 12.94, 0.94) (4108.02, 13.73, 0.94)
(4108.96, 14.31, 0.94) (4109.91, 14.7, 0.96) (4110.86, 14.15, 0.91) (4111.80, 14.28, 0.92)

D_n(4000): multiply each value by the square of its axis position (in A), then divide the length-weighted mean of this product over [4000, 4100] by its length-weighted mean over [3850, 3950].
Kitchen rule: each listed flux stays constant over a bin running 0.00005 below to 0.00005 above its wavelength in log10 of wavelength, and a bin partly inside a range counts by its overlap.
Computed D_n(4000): 1.1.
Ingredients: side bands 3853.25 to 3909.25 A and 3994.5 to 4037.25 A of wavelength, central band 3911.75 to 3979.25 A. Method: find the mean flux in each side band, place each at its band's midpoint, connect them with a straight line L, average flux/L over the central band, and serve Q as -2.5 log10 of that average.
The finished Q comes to 0.10 mag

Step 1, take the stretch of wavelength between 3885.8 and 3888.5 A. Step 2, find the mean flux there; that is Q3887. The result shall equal 9.58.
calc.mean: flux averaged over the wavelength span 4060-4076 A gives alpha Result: 14.8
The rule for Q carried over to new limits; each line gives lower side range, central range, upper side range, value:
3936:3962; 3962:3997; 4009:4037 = 0.14 mag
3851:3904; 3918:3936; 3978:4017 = 0.14 mag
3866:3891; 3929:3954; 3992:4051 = 0.09 mag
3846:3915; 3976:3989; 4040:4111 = -0.05 mag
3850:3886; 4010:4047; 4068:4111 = -0.10 mag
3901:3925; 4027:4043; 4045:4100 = -0.03 mag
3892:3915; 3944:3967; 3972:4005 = 0.03 mag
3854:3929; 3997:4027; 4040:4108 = -0.06 mag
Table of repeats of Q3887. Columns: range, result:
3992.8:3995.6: 15.5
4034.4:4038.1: 15.9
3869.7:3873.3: 14.6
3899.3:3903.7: 15.3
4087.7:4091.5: 14.4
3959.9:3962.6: 13.1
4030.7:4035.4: 14.8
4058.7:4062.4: 15.2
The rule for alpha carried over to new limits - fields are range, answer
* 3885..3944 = 13.6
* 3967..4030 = 14.2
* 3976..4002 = 15.1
